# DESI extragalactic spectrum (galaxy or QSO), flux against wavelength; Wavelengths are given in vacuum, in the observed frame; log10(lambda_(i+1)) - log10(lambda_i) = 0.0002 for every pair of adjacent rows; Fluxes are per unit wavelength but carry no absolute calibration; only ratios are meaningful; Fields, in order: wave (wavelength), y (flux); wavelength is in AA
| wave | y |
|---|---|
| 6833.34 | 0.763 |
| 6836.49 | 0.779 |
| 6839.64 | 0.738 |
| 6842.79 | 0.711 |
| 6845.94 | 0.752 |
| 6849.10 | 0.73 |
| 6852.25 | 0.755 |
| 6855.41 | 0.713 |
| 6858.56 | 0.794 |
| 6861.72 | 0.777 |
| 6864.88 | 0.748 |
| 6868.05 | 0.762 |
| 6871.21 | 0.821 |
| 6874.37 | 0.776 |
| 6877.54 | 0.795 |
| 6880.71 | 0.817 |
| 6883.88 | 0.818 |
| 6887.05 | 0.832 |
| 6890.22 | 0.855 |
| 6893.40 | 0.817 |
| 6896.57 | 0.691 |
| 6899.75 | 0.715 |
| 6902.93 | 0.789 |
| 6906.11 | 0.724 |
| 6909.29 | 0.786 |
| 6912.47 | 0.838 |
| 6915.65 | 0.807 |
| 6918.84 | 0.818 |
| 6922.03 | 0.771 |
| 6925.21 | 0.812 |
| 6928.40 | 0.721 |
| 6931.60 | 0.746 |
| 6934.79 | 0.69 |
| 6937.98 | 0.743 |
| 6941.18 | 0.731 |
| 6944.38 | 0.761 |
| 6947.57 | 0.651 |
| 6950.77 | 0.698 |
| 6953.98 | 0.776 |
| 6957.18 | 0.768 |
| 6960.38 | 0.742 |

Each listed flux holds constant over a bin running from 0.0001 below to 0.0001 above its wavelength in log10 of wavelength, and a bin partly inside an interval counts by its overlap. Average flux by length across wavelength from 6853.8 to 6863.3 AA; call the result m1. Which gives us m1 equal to 0.762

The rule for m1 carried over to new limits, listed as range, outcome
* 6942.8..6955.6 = 0.722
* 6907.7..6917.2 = 0.811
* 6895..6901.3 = 0.703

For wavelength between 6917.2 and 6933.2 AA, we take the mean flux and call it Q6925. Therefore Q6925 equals 0.773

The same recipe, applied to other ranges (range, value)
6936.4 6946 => 0.745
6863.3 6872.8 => 0.777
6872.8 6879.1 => 0.785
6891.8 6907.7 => 0.747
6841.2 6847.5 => 0.732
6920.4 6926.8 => 0.792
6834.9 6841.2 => 0.758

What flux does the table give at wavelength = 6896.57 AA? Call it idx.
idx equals 0.691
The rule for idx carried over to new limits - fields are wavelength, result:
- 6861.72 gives 0.777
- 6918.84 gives 0.818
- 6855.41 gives 0.713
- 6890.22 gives 0.855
